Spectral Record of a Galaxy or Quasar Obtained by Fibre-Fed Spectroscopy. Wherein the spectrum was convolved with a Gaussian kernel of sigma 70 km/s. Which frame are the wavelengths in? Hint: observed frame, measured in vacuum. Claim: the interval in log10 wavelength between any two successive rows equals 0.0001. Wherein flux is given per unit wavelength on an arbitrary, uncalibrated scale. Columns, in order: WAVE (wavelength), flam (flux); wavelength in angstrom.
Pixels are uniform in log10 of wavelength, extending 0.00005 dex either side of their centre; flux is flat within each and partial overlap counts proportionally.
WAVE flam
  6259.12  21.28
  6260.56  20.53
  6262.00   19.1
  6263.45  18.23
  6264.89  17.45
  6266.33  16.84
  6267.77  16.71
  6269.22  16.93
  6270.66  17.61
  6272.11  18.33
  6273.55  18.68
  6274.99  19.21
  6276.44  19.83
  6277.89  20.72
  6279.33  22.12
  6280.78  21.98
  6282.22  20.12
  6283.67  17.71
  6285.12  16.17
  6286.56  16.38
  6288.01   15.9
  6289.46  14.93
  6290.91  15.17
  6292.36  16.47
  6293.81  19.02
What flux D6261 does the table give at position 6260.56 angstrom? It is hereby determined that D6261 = 20.53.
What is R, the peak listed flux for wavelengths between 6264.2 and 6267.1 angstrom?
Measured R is 17.45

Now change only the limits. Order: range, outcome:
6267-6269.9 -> 16.93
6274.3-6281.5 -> 22.12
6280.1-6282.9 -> 21.98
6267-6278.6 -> 20.72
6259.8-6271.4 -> 20.53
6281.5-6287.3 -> 20.12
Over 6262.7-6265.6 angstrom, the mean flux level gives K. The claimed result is 17.8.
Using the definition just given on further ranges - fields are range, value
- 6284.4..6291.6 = 15.7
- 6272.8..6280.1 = 20.1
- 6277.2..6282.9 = 21.3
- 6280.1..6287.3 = 18.5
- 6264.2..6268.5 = 17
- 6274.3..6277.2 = 19.5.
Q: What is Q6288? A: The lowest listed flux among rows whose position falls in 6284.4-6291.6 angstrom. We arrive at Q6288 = 14.93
